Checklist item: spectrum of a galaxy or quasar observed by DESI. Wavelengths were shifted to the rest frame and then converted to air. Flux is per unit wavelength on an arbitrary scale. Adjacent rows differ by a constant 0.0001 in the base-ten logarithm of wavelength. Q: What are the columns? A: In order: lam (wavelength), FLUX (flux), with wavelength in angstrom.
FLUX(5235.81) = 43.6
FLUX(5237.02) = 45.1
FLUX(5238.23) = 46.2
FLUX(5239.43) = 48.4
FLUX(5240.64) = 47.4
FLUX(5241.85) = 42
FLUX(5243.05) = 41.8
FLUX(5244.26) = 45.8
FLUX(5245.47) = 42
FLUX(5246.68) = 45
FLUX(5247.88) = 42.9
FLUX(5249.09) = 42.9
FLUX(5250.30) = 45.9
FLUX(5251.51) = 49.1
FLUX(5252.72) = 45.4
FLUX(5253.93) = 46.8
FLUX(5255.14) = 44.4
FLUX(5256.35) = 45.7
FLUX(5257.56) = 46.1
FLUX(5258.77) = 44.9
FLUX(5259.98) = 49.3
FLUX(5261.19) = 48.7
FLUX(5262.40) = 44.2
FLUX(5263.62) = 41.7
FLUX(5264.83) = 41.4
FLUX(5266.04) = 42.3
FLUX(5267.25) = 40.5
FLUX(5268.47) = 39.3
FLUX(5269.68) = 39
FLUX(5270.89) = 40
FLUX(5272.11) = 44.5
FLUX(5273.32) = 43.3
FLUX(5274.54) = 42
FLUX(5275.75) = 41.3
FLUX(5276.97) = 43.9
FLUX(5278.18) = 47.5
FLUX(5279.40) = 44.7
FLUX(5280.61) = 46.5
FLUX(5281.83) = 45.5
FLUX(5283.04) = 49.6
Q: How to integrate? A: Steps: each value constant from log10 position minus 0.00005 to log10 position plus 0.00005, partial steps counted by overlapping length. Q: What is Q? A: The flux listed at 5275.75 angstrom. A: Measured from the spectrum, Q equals 41.3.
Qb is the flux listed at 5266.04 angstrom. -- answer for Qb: 42.3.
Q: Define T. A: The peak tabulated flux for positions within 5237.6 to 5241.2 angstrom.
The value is 48.4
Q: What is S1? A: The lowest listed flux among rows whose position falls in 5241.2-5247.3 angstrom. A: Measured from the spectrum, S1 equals 41.8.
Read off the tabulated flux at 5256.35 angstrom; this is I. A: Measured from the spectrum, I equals 45.7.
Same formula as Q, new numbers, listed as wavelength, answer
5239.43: 48.4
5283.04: 49.6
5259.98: 49.3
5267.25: 40.5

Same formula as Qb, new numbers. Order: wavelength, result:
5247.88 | 42.9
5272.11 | 44.5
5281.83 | 45.5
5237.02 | 45.1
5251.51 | 49.1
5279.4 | 44.7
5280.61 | 46.5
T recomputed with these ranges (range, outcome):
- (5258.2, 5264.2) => 49.3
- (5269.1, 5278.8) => 47.5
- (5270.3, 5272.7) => 44.5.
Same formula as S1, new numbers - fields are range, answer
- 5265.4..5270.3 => 39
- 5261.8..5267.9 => 40.5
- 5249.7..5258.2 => 44.4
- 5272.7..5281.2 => 41.3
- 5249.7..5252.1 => 45.9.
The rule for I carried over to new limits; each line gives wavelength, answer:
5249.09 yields 42.9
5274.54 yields 42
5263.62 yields 41.7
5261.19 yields 48.7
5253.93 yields 46.8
